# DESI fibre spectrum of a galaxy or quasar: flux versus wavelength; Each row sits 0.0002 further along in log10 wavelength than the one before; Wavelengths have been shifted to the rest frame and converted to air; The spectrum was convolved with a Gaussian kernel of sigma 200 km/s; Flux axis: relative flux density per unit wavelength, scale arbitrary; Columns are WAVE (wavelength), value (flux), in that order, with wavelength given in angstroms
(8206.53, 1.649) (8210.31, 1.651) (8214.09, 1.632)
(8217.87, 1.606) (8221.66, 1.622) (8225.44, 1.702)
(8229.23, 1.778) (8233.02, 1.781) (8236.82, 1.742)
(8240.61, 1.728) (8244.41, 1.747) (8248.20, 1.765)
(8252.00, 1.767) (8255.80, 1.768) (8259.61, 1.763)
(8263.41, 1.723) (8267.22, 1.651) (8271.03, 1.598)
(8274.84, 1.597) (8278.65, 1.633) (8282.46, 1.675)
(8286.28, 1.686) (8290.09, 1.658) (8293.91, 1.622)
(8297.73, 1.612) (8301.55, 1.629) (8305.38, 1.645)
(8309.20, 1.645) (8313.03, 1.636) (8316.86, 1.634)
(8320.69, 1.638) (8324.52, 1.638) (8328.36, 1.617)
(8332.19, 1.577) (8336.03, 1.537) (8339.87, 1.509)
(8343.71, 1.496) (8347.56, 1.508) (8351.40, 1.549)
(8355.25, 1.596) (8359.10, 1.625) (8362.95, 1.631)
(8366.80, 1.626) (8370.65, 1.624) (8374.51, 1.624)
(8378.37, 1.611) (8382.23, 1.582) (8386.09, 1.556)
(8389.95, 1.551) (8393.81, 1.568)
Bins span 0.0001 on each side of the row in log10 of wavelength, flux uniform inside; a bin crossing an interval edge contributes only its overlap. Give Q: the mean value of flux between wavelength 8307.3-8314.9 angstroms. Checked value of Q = 1.64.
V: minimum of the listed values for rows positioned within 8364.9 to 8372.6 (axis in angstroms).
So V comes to 1.624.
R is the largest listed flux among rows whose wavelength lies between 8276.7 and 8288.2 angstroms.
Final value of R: 1.686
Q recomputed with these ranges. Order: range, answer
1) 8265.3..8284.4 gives 1.63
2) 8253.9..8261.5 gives 1.76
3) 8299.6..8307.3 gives 1.64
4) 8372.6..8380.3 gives 1.62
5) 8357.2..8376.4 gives 1.63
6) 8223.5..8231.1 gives 1.74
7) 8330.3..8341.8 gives 1.54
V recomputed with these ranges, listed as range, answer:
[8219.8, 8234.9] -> 1.622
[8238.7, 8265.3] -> 1.723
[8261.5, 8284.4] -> 1.597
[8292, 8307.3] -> 1.612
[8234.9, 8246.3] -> 1.728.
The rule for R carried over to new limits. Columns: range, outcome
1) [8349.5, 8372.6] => 1.631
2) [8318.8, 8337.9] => 1.638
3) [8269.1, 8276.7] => 1.598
